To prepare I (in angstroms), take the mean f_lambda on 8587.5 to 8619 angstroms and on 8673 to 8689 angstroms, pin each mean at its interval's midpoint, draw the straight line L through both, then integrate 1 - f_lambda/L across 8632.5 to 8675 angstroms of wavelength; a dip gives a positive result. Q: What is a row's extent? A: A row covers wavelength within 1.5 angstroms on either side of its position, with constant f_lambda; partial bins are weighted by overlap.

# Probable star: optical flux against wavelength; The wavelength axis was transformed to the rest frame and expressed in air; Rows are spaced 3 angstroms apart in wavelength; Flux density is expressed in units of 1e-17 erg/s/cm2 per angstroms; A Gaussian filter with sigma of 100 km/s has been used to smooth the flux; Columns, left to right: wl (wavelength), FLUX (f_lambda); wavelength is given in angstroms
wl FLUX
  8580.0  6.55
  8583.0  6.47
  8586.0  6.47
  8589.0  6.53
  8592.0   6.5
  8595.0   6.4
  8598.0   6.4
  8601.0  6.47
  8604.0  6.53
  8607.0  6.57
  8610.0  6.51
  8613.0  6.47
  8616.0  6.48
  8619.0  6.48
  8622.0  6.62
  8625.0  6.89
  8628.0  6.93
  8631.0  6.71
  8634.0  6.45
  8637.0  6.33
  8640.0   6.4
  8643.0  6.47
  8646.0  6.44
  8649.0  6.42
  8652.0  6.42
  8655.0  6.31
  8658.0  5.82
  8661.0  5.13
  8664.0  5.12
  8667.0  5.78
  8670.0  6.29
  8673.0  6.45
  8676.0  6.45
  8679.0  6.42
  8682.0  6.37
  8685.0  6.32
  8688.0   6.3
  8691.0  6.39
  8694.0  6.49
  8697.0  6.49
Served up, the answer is 1.9 angstroms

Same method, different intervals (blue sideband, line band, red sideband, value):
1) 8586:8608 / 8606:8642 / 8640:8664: -1.58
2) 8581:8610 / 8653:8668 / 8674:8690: 1.76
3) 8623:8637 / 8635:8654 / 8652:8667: -0.65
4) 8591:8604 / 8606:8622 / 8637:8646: -0.18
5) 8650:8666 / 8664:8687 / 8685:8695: -0.42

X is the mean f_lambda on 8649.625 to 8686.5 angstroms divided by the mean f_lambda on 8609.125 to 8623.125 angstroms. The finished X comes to 0.93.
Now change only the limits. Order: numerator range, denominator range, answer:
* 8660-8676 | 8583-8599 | 0.90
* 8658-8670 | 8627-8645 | 0.84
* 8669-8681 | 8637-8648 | 1.00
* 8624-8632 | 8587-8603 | 1.06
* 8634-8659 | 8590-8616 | 0.98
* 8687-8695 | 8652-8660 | 1.05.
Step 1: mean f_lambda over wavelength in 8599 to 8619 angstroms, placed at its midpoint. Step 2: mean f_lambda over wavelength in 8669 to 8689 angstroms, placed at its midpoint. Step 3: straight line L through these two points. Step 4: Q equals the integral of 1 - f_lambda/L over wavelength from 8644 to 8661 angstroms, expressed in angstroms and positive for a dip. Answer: 0.6 angstroms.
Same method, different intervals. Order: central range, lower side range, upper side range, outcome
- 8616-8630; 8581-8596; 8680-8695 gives -0.57 angstroms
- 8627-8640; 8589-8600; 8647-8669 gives -1.00 angstroms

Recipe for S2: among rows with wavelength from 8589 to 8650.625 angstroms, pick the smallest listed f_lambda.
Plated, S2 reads 6.33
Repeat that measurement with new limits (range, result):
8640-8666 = 5.12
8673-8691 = 6.3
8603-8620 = 6.47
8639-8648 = 6.4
